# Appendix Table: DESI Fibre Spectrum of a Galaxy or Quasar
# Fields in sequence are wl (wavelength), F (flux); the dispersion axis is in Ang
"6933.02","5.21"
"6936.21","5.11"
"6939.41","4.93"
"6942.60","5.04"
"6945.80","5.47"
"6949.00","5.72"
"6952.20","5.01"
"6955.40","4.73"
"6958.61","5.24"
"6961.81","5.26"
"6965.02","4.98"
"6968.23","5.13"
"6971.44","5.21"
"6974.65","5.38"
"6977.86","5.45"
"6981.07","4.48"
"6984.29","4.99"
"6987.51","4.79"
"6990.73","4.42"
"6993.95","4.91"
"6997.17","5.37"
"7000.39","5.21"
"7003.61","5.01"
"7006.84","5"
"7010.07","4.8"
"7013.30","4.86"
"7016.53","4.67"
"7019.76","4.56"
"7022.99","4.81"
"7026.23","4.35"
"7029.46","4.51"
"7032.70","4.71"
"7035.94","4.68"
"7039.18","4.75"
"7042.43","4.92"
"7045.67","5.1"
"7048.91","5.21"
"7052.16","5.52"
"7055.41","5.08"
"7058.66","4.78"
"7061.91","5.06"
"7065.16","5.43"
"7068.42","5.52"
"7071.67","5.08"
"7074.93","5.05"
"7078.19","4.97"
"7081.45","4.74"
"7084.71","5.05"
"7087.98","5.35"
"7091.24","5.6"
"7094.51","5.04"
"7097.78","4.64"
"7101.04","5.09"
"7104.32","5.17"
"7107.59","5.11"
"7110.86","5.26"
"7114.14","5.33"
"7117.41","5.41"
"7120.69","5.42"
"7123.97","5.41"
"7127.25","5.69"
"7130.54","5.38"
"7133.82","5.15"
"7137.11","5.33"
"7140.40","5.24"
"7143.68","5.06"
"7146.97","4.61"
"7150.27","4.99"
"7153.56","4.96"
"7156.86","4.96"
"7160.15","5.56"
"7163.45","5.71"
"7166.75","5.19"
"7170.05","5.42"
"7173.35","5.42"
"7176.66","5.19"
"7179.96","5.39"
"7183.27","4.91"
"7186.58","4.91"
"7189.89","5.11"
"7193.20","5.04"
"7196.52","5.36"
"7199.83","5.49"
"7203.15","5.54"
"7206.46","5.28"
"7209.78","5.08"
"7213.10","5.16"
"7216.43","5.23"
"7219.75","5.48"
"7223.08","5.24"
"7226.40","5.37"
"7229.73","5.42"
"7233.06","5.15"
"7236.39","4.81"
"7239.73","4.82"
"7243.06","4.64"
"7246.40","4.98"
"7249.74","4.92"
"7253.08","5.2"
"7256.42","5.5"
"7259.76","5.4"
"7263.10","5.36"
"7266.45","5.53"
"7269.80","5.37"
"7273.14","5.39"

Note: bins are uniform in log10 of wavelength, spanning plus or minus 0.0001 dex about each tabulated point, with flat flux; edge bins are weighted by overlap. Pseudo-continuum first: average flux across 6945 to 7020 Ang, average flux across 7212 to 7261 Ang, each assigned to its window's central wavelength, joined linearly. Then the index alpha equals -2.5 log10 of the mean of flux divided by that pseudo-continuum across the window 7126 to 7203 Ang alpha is -0.02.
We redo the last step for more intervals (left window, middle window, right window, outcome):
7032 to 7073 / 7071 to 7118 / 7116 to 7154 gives 0.01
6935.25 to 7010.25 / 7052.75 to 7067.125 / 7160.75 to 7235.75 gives 0.00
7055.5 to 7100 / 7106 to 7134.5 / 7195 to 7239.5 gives -0.04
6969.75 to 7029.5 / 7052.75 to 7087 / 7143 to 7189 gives -0.02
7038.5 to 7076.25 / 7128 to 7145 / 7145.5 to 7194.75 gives -0.02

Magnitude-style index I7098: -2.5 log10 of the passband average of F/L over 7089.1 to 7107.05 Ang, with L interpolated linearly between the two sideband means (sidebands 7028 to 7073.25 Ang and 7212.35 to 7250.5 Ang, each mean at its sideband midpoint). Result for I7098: -0.015 mag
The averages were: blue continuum 5.03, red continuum 5.1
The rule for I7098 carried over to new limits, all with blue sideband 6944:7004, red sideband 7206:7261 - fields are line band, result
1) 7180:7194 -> 0.02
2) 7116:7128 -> -0.07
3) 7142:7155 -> 0.05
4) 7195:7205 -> -0.07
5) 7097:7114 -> 0.01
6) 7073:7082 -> 0.04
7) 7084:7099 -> -0.01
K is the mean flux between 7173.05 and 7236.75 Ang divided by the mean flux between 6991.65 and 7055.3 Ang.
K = 1.07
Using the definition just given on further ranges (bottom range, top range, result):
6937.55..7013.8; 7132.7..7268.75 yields 1.03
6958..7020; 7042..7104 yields 1.03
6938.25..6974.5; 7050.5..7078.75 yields 1.00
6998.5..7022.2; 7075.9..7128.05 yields 1.07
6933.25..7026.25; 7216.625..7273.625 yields 1.04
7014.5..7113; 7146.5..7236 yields 1.05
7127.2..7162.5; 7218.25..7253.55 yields 0.99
